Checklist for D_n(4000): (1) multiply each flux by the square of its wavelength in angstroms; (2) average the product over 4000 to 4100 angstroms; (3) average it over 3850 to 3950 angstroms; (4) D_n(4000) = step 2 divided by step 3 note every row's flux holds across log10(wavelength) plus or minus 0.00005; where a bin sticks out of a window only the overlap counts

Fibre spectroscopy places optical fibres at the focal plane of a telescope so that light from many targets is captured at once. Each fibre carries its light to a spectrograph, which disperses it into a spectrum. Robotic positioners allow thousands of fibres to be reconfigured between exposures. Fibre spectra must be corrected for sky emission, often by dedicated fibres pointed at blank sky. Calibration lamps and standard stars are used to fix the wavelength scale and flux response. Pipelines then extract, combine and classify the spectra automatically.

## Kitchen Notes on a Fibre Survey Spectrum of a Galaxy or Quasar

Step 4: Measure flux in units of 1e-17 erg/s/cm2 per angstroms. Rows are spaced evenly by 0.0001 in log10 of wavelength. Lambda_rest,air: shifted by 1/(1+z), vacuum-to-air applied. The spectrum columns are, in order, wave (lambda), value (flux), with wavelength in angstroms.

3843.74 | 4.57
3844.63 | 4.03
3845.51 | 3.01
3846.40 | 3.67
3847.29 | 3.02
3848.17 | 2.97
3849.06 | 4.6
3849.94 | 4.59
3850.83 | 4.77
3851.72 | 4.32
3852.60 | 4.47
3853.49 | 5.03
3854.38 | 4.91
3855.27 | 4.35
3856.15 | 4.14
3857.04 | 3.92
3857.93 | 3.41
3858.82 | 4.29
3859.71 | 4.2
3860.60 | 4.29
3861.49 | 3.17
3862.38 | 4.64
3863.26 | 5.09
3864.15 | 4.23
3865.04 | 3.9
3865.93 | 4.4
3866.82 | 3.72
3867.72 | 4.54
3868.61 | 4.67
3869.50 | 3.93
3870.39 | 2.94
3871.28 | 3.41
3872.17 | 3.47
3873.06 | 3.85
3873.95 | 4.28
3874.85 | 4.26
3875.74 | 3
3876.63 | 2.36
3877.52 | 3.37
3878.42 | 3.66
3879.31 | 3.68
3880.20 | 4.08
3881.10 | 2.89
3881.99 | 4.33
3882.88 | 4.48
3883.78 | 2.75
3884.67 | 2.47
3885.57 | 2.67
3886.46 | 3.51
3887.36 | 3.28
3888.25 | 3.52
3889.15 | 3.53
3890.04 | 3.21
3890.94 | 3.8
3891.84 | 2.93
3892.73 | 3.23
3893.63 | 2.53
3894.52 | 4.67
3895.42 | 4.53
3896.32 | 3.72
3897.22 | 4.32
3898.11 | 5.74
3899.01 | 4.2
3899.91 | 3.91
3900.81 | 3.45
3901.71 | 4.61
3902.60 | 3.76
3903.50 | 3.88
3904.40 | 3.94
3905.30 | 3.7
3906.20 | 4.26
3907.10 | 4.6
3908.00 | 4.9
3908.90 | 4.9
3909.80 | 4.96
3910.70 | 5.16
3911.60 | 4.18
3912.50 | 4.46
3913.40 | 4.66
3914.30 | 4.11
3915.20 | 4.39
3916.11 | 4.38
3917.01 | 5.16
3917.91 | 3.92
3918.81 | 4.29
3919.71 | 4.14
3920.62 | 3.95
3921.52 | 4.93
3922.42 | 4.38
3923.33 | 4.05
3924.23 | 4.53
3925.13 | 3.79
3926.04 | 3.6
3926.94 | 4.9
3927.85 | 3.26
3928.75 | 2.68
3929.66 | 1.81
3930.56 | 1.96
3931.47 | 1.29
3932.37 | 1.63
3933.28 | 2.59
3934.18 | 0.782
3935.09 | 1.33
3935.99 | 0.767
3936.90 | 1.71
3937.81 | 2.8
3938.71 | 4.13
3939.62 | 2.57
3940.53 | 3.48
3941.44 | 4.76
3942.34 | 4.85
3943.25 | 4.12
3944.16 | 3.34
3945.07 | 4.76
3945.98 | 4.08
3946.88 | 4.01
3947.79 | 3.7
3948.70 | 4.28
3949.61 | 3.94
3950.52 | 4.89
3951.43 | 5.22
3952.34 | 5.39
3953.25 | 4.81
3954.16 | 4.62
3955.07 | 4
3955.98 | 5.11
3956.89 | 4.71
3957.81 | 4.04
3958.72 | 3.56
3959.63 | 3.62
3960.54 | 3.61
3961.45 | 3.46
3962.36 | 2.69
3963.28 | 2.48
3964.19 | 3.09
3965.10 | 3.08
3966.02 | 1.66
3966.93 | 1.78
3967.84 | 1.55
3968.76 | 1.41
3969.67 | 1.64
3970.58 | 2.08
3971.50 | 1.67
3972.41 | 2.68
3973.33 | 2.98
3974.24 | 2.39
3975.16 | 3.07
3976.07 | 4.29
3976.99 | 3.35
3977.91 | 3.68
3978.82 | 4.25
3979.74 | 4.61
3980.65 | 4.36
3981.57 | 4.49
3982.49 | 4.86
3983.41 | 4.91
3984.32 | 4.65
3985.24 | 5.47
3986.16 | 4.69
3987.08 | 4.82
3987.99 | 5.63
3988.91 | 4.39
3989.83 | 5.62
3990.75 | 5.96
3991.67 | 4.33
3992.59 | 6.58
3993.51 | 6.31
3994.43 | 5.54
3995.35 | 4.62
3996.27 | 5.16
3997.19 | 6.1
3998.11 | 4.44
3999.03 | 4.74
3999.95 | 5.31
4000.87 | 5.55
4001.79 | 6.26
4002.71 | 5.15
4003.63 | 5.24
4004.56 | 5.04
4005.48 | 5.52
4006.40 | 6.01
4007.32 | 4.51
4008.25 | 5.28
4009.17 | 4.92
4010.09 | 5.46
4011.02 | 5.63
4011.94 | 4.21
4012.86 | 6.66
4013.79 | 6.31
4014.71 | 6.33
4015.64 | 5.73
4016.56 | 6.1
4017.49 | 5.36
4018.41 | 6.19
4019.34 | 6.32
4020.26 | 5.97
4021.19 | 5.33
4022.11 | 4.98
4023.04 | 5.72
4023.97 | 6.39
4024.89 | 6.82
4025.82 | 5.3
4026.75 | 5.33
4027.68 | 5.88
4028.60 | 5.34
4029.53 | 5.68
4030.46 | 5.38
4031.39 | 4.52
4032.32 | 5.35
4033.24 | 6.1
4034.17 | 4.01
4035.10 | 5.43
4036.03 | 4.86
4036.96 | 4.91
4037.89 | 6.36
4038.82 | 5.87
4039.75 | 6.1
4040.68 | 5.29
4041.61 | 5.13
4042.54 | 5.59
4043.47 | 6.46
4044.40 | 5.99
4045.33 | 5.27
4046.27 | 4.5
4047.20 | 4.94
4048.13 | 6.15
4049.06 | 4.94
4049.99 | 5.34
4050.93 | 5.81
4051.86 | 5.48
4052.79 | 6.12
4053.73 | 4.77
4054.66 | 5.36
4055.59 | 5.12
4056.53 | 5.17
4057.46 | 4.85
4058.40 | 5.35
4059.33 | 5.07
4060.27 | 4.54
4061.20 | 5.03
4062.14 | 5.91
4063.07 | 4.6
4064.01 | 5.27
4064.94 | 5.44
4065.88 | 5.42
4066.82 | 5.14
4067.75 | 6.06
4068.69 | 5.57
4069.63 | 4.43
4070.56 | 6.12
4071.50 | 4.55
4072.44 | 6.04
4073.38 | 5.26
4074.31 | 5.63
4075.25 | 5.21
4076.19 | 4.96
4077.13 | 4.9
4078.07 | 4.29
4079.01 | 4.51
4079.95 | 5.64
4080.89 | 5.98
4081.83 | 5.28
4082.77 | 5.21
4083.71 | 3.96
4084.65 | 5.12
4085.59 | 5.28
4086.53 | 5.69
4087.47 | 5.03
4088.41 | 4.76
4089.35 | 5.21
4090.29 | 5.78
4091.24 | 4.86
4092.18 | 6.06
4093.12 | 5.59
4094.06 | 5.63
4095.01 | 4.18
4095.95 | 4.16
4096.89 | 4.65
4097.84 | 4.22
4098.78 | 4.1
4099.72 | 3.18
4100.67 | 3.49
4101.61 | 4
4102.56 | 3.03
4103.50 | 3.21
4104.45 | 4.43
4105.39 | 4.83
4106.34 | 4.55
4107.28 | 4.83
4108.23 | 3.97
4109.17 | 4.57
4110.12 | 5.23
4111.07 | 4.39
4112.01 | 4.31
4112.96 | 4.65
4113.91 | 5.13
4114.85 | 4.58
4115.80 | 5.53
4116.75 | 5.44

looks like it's 1.51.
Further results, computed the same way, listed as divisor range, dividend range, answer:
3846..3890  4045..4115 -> 1.43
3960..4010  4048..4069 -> 1.30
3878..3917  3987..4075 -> 1.47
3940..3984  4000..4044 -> 1.57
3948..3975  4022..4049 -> 1.72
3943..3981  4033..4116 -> 1.52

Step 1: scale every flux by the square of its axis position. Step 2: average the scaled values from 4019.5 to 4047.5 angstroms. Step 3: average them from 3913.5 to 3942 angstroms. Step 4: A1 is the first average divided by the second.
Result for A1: 1.75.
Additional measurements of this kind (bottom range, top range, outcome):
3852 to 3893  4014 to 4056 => 1.59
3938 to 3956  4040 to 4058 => 1.33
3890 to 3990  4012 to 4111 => 1.47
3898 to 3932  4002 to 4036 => 1.44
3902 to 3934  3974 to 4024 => 1.39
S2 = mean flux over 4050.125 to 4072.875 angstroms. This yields 5.3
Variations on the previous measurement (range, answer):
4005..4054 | 5.55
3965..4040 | 4.87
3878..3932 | 3.87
